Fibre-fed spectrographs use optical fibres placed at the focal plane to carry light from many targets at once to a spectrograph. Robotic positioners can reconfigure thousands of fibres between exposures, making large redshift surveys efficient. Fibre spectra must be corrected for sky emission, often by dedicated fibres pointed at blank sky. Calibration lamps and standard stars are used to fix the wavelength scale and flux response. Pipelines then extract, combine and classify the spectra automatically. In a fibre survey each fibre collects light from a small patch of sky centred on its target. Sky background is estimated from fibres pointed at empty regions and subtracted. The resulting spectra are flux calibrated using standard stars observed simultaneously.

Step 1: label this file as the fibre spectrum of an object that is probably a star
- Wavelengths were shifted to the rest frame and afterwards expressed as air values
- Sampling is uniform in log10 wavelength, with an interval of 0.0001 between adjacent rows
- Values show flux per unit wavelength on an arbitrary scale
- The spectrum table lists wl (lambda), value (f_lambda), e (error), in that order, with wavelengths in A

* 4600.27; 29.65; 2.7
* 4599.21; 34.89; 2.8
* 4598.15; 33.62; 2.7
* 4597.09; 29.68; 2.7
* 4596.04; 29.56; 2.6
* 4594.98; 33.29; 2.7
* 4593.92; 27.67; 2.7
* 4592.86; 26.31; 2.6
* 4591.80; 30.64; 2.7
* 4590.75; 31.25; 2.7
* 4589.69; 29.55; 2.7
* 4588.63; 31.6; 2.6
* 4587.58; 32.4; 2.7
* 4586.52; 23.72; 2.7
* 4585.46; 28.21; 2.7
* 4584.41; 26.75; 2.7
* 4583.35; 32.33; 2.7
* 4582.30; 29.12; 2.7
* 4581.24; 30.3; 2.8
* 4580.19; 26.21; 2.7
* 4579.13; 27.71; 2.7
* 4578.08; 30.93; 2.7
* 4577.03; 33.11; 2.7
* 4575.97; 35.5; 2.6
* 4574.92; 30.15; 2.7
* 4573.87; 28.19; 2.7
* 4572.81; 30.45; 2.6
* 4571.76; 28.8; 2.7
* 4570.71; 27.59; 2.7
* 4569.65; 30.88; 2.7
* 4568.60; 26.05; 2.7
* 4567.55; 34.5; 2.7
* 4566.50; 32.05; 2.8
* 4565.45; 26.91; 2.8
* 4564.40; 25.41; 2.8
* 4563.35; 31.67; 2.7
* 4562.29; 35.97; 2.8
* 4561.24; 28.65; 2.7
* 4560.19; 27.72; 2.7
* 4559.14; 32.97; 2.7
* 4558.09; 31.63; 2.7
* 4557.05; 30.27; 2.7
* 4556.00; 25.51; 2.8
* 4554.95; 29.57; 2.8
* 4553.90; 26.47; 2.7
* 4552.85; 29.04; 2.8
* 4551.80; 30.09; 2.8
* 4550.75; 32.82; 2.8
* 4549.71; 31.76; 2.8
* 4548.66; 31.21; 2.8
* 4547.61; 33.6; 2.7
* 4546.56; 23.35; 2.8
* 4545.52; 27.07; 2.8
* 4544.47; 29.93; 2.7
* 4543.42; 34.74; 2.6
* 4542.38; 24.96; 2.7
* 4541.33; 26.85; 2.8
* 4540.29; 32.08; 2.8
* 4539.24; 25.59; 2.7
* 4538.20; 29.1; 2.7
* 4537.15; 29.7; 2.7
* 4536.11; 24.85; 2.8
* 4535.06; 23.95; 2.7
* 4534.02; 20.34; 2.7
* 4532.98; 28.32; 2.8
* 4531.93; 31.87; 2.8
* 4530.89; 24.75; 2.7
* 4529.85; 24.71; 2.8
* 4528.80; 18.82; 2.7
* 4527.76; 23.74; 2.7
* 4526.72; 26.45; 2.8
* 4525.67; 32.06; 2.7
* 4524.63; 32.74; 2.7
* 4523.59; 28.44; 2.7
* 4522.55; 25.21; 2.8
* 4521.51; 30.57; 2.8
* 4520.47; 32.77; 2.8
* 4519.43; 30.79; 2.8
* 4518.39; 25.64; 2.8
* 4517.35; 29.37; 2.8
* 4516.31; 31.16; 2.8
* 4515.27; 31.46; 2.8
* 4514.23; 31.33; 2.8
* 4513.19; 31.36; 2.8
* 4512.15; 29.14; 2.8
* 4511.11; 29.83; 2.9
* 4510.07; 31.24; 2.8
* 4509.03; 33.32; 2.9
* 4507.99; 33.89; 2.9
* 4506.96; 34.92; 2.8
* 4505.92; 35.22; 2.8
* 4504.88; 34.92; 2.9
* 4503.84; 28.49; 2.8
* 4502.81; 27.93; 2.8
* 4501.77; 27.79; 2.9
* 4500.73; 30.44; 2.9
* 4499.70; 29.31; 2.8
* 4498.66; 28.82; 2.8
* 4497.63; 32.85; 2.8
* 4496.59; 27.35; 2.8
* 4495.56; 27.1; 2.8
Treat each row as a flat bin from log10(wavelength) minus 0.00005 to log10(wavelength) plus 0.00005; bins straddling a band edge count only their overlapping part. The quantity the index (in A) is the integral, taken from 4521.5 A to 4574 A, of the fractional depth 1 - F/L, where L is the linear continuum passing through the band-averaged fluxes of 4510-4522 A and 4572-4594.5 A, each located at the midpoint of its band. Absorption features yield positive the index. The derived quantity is 2.42 A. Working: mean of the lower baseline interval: 30.4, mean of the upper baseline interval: 29.6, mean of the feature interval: 28.6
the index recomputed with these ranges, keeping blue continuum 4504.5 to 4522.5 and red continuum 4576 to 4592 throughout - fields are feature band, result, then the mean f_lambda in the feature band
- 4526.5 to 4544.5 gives 2.5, 26.6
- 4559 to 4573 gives 0.1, 29.9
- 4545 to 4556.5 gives 0.5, 29.1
